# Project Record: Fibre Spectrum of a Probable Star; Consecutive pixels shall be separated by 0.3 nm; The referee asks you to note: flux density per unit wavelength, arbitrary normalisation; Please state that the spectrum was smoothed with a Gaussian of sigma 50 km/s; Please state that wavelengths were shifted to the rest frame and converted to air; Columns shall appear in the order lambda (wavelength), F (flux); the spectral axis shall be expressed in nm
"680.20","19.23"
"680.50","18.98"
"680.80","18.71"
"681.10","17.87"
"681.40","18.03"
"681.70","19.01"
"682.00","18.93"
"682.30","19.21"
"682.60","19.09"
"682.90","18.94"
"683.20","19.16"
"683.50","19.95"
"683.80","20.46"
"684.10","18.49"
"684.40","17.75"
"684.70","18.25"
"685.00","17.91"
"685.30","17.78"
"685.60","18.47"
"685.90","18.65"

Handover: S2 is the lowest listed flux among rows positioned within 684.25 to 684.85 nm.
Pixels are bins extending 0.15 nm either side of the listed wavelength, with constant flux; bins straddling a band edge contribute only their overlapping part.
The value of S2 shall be 17.75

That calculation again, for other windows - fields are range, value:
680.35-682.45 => 17.87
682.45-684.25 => 18.49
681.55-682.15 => 18.93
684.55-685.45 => 17.78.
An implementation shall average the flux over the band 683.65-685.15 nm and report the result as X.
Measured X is 18.6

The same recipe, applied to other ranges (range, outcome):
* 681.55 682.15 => 19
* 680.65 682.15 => 18.5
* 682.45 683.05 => 19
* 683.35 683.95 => 20.2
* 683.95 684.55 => 18.1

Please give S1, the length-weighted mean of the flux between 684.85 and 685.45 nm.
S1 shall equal 17.8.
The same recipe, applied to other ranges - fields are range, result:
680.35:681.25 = 18.5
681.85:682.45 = 19.1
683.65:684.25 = 19.5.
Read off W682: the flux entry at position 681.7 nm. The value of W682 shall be 19.01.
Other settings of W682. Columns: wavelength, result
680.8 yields 18.71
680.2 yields 19.23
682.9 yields 18.94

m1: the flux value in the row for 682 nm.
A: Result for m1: 18.93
